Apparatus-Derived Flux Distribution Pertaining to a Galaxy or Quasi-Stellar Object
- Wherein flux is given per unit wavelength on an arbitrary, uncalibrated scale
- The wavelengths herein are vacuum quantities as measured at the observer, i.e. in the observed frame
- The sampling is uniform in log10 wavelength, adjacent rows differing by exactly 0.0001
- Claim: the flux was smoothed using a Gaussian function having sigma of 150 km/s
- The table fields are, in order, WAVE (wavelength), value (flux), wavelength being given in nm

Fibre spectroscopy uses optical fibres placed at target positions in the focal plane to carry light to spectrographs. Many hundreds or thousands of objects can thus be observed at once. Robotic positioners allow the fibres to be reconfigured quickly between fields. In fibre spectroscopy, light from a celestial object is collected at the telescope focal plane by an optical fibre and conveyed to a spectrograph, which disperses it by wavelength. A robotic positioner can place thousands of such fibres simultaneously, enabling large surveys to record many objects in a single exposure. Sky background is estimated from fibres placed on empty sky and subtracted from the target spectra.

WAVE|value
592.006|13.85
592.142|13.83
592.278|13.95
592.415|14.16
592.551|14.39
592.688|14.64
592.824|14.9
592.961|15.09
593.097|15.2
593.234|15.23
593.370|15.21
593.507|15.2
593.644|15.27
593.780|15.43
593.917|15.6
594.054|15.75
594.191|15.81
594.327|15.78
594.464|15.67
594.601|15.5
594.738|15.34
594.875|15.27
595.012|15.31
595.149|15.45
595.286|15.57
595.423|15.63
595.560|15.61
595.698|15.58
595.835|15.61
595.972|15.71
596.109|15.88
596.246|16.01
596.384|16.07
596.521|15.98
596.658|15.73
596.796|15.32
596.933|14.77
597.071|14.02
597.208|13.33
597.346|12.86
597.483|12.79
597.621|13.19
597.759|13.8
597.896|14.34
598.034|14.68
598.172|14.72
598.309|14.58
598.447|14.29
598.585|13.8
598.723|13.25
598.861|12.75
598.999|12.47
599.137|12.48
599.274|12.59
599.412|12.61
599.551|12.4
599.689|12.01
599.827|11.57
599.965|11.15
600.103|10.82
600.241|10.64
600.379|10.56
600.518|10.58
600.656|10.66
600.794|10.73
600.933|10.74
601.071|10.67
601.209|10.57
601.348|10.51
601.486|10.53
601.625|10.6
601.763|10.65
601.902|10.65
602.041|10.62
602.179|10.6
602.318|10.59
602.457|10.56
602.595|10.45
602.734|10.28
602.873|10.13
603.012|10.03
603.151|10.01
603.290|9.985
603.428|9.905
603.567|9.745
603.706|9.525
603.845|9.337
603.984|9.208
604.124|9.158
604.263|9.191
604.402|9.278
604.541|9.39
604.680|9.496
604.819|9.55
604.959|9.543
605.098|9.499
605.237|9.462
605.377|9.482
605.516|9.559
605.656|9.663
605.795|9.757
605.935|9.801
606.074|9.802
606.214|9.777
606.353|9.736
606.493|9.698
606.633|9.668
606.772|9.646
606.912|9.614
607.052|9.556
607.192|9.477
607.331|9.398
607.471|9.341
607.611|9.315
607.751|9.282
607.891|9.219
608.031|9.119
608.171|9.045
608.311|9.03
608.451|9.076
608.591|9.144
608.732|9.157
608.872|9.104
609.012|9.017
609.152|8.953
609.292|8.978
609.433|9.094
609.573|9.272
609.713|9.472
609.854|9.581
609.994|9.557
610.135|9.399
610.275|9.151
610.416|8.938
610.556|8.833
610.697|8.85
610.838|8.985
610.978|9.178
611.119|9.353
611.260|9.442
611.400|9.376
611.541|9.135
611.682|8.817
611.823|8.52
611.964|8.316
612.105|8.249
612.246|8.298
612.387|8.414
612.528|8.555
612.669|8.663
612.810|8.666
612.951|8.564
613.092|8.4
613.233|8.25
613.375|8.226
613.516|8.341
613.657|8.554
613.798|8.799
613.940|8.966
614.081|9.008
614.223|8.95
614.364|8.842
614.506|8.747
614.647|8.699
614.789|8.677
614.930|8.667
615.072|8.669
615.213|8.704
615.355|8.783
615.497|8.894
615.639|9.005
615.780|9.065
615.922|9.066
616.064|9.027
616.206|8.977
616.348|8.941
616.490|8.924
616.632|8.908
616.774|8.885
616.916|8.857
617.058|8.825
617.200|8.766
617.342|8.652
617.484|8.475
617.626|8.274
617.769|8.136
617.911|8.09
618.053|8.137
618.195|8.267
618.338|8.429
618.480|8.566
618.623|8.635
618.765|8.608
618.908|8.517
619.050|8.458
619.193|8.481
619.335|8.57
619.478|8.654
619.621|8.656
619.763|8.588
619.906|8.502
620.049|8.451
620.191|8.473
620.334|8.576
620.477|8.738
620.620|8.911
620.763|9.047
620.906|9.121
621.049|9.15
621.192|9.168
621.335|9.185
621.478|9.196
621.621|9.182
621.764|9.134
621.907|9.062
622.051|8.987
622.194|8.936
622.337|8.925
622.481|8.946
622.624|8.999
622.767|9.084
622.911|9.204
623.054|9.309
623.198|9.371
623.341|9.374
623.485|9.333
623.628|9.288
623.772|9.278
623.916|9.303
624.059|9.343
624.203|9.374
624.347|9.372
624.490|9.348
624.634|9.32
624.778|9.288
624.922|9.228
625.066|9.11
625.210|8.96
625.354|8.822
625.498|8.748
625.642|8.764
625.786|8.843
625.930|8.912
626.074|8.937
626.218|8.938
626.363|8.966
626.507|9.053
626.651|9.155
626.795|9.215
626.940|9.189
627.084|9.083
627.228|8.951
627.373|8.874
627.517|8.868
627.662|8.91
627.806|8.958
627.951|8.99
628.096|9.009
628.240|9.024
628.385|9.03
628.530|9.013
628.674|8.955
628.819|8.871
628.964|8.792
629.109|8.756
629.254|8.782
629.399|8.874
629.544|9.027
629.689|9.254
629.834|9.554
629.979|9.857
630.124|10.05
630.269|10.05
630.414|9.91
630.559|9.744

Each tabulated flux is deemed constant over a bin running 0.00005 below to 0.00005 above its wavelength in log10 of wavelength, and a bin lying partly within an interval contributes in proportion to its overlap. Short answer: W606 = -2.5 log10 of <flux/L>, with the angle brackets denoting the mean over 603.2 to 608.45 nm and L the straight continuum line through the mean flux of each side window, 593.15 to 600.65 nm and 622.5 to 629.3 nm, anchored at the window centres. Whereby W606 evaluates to 0.31 mag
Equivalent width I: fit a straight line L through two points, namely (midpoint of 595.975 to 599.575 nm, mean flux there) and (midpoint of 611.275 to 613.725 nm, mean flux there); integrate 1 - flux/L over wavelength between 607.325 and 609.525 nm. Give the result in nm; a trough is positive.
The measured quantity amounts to 0.21 nm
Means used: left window 14.1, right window 8.57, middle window 9.13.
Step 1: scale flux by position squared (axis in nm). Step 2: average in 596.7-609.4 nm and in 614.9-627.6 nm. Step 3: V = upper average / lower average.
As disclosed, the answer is 0.88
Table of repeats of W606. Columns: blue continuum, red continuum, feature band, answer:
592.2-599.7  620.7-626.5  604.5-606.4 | 0.31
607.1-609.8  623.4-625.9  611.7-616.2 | 0.06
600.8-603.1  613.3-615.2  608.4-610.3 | 0.02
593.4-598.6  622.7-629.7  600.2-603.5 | 0.31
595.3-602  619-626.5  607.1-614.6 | 0.22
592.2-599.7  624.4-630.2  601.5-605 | 0.32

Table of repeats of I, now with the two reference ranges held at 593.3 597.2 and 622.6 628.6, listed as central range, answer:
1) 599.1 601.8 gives 0.609 nm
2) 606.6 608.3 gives 0.466 nm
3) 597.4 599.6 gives 0.203 nm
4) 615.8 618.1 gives 0.468 nm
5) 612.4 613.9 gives 0.410 nm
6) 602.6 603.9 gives 0.365 nm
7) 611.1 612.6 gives 0.405 nm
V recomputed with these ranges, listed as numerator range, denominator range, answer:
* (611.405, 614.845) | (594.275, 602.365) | 0.68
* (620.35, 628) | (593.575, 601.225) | 0.72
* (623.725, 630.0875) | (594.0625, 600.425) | 0.71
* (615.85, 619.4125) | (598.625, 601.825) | 0.80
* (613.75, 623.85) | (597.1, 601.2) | 0.76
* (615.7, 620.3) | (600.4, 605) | 0.90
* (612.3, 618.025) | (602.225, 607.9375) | 0.93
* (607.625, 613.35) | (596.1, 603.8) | 0.77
